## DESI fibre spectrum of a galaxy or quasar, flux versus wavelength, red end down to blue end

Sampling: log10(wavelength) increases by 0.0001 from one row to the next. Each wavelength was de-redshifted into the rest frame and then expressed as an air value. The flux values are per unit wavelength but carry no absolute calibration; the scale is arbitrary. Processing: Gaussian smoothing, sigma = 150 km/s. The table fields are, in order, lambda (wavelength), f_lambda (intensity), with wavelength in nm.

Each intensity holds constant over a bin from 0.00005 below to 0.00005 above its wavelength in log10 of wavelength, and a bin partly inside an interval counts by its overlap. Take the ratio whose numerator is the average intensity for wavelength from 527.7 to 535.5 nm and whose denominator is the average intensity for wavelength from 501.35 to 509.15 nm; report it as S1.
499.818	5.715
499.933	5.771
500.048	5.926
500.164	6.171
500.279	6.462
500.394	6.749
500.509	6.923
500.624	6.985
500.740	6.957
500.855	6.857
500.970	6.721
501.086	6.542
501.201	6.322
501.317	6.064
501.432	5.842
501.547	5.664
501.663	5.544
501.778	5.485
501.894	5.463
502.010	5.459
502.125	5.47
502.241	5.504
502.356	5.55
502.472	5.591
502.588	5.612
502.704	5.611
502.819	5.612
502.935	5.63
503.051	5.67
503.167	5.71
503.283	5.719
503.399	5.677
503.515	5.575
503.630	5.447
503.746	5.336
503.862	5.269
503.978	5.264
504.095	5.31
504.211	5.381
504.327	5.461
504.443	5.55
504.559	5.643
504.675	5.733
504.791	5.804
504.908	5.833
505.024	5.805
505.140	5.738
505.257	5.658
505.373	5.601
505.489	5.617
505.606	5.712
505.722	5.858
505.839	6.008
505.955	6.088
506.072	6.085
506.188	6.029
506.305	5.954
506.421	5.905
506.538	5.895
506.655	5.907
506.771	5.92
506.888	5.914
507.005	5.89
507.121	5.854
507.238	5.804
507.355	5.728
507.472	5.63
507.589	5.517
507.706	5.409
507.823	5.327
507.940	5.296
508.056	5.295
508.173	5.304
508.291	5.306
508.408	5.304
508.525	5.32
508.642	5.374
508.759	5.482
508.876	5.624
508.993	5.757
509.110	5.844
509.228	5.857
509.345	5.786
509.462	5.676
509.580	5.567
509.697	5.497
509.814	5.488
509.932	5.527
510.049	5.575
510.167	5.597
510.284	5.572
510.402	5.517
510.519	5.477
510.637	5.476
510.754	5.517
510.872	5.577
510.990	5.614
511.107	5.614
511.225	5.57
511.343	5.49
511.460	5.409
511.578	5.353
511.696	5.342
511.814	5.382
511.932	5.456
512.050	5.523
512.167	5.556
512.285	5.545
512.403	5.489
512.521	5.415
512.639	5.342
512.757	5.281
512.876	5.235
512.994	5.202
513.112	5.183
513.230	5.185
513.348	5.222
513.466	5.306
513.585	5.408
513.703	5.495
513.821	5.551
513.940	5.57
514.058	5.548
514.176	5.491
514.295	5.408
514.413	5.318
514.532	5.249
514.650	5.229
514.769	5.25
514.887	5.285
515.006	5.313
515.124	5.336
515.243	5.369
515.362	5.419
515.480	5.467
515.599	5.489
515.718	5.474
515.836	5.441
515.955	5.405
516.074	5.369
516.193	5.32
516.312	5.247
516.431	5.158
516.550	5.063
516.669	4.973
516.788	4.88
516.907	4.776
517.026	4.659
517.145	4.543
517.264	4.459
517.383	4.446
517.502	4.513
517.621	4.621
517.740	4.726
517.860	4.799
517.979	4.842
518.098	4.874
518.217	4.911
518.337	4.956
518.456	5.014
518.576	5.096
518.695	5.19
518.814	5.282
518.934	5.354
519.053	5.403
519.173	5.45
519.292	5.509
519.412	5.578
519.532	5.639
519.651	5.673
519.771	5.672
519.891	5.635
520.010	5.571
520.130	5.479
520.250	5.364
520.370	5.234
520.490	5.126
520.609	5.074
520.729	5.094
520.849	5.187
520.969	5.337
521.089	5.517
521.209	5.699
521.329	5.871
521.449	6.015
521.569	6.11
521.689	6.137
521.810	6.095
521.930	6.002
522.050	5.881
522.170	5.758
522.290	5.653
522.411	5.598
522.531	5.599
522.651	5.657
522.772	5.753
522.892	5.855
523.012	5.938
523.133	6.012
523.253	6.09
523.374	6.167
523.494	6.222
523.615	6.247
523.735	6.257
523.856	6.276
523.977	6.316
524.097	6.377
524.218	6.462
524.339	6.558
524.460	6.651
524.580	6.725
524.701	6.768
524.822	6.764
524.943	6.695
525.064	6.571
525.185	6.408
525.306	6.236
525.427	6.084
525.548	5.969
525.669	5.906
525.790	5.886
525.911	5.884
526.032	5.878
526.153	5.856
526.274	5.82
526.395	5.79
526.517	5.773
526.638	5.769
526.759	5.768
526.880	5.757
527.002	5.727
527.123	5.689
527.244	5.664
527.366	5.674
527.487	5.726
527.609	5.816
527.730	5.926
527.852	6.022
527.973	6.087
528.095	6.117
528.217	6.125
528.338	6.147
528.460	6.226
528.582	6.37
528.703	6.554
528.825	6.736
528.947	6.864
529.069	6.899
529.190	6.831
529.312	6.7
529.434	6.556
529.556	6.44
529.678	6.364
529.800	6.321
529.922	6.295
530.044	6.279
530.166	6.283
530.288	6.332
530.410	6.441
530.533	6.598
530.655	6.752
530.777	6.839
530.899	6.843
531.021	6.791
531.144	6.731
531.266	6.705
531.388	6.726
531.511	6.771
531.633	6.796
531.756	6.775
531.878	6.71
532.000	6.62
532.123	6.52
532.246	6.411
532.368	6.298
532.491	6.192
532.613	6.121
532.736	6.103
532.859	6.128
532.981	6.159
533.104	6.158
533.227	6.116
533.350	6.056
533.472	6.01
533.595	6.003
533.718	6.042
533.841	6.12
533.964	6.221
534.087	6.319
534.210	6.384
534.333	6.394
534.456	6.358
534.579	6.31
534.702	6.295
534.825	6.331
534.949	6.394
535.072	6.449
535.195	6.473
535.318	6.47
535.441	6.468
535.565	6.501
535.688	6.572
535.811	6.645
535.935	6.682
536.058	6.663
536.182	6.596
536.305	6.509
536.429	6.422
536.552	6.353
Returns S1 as 1.1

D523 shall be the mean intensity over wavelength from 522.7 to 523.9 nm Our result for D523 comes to 6.07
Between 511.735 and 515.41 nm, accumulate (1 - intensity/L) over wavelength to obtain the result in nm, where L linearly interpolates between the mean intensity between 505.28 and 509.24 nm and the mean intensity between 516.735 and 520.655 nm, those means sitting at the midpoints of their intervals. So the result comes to -0.01 nm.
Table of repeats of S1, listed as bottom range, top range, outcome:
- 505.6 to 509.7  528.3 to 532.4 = 1.16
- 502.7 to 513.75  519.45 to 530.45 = 1.08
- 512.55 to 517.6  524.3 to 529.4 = 1.19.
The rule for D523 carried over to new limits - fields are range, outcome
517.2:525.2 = 5.67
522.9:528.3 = 6.1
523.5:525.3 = 6.49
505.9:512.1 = 5.61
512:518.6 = 5.18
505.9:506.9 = 5.97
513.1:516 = 5.38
